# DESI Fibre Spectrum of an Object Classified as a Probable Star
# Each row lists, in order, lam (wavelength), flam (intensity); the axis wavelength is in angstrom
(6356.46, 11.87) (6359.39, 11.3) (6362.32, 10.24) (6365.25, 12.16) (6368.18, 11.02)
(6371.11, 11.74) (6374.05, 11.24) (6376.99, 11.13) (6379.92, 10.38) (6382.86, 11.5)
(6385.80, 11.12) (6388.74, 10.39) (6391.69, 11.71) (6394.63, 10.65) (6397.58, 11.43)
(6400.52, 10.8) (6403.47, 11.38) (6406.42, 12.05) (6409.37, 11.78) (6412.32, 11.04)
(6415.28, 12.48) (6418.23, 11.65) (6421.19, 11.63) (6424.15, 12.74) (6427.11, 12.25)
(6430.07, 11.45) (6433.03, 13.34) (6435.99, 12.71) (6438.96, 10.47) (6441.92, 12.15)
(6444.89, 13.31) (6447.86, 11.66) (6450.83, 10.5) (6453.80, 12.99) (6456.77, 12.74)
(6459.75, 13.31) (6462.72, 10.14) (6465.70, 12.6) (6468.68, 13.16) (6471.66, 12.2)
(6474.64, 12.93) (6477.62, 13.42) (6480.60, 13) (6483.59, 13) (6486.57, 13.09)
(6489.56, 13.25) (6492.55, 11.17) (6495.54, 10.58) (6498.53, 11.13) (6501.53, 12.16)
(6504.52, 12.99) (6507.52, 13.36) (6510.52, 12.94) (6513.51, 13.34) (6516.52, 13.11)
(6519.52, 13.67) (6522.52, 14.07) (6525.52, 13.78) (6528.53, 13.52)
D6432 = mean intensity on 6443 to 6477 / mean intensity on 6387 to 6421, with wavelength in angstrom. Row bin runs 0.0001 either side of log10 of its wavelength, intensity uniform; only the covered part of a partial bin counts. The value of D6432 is 1.08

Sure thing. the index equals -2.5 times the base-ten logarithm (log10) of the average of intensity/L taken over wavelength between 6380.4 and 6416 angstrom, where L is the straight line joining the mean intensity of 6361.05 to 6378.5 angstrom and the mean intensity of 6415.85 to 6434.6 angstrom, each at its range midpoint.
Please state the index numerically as 0.041 mag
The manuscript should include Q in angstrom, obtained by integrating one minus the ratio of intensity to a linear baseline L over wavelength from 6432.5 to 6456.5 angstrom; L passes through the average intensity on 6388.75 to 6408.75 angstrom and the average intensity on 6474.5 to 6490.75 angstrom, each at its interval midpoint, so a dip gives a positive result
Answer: 0.3 angstrom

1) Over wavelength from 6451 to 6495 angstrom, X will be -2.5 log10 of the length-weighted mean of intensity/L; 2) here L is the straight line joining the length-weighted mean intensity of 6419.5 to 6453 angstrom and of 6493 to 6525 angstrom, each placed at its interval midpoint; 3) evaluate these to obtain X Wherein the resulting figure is -0.014 mag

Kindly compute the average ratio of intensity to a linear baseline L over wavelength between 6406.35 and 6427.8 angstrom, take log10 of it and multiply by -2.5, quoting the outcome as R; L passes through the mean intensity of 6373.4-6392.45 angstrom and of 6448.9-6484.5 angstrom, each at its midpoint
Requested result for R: -0.028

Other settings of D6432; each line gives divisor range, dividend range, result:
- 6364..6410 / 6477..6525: 1.13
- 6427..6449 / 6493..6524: 1.04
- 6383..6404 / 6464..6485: 1.16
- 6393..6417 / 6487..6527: 1.11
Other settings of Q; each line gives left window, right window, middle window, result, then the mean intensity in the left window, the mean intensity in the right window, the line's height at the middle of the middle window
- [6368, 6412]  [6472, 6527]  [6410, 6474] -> -0.78 angstrom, 11.2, 12.8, 12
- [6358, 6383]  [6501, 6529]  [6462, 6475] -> 0.38 angstrom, 11.2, 13.3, 12.6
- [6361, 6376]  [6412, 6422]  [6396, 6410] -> 0.20 angstrom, 11.3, 11.8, 11.6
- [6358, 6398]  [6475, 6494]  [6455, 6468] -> 0.20 angstrom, 11.1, 12.8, 12.5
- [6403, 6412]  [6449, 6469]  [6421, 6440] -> -0.42 angstrom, 11.7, 12.1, 11.9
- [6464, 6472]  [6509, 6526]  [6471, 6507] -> 1.52 angstrom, 12.6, 13.5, 13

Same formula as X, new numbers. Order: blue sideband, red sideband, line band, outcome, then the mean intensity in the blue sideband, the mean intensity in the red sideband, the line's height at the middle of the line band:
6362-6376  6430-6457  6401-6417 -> 0.009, 11.4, 12.1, 11.8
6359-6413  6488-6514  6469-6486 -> -0.076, 11.2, 12.3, 12.1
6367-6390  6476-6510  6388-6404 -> 0.021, 11.1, 12.5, 11.3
